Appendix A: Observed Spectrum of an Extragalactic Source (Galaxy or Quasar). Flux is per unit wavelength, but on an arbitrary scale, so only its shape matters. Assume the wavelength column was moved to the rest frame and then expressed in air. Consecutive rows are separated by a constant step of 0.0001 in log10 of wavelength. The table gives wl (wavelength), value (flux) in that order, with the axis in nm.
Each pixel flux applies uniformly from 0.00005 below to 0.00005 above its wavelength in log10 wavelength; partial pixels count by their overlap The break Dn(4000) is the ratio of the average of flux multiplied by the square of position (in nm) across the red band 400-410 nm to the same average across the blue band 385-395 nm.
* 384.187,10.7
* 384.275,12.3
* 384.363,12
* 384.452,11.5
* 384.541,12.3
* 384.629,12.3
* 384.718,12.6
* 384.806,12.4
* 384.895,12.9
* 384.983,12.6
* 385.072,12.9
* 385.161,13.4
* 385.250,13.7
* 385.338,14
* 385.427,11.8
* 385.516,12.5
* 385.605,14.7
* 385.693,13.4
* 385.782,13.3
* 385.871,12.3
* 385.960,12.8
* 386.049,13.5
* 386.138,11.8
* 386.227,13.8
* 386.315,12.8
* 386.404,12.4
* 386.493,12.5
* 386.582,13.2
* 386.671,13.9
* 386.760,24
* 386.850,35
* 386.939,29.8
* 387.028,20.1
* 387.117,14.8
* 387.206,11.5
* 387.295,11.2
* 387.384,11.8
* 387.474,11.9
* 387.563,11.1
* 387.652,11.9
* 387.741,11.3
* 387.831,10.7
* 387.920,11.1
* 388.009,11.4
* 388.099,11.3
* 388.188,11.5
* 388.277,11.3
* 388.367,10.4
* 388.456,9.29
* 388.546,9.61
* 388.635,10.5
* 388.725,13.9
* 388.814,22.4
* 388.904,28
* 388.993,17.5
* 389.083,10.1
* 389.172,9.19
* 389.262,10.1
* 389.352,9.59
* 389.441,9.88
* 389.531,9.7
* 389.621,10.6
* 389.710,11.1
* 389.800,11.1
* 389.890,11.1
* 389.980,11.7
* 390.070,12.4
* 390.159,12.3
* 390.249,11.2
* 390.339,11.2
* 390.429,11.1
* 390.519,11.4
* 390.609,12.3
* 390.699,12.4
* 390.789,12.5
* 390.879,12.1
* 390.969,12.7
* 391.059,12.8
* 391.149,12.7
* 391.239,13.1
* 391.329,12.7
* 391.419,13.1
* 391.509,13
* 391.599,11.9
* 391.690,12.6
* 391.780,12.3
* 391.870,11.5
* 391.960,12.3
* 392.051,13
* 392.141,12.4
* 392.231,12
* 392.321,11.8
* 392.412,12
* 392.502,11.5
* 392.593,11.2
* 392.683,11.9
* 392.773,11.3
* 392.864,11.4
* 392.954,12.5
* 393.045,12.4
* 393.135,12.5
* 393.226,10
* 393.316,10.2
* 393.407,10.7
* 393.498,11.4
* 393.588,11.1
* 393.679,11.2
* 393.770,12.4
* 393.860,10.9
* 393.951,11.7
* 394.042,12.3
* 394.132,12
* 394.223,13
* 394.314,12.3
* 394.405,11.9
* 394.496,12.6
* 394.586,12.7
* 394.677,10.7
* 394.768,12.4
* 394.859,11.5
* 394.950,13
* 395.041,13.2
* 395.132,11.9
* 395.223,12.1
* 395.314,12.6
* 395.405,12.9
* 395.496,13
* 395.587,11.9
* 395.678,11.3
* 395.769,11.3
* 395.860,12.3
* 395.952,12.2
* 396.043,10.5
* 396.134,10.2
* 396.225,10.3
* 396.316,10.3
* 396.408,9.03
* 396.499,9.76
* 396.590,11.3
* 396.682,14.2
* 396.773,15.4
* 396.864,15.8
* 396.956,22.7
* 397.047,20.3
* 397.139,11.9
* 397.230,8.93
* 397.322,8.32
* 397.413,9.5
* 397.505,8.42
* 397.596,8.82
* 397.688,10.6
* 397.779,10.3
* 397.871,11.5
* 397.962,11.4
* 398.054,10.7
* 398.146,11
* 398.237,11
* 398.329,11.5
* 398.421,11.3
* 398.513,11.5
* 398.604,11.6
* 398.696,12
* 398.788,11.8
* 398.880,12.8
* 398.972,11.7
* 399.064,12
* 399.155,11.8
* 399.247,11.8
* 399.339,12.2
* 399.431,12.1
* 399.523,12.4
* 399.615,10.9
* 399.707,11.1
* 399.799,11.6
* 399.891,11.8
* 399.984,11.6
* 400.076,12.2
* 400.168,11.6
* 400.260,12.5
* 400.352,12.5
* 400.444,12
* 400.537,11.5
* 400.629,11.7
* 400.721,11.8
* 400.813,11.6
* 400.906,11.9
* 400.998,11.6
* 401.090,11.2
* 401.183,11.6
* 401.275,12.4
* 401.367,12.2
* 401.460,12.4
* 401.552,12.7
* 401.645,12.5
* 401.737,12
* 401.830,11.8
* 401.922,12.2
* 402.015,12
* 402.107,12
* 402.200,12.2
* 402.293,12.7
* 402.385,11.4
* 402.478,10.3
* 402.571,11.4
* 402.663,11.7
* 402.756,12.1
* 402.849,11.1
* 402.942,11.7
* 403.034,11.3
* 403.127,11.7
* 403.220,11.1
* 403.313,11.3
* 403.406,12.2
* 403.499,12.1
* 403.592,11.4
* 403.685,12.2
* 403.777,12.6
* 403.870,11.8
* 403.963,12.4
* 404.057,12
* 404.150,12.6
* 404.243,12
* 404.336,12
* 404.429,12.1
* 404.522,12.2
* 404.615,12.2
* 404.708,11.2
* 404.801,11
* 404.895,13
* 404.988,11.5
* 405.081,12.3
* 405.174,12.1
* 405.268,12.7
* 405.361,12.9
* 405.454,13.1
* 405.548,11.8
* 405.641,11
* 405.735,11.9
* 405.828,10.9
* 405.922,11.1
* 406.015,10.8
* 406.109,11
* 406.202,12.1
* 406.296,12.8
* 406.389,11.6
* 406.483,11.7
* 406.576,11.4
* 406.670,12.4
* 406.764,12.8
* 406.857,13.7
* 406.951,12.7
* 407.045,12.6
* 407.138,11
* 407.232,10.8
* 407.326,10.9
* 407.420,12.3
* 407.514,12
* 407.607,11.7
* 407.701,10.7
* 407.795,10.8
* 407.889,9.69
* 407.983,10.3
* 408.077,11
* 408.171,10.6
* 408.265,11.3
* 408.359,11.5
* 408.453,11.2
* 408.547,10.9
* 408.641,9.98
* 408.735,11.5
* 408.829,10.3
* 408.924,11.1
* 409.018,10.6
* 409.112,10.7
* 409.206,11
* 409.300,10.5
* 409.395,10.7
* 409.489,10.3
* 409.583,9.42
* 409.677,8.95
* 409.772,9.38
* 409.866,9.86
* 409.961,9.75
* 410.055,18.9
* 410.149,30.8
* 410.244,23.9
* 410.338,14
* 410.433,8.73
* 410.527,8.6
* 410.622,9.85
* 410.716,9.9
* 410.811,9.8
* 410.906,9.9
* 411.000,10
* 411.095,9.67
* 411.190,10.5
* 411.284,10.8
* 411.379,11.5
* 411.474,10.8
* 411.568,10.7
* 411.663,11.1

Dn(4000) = 1.0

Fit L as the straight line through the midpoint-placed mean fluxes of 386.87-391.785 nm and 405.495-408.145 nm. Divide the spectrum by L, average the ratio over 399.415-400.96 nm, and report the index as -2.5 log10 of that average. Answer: 0.02 mag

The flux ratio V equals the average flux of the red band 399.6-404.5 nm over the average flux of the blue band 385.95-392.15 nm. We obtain 0.90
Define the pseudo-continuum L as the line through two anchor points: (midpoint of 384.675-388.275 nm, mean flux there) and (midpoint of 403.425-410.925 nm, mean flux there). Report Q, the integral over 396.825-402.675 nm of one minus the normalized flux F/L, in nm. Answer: 0.33 nm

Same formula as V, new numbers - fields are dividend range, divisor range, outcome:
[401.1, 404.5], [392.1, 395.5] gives 1.00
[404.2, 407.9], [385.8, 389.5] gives 0.85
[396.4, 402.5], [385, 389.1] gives 0.84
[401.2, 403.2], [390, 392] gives 0.97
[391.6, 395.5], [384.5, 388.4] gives 0.87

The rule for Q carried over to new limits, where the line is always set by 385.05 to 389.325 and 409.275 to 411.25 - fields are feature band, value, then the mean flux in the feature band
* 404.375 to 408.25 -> 0.215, 11.7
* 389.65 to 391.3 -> 0.211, 12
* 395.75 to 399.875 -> 0.429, 11.7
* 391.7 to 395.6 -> 0.432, 12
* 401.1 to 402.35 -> 0.059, 12.2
